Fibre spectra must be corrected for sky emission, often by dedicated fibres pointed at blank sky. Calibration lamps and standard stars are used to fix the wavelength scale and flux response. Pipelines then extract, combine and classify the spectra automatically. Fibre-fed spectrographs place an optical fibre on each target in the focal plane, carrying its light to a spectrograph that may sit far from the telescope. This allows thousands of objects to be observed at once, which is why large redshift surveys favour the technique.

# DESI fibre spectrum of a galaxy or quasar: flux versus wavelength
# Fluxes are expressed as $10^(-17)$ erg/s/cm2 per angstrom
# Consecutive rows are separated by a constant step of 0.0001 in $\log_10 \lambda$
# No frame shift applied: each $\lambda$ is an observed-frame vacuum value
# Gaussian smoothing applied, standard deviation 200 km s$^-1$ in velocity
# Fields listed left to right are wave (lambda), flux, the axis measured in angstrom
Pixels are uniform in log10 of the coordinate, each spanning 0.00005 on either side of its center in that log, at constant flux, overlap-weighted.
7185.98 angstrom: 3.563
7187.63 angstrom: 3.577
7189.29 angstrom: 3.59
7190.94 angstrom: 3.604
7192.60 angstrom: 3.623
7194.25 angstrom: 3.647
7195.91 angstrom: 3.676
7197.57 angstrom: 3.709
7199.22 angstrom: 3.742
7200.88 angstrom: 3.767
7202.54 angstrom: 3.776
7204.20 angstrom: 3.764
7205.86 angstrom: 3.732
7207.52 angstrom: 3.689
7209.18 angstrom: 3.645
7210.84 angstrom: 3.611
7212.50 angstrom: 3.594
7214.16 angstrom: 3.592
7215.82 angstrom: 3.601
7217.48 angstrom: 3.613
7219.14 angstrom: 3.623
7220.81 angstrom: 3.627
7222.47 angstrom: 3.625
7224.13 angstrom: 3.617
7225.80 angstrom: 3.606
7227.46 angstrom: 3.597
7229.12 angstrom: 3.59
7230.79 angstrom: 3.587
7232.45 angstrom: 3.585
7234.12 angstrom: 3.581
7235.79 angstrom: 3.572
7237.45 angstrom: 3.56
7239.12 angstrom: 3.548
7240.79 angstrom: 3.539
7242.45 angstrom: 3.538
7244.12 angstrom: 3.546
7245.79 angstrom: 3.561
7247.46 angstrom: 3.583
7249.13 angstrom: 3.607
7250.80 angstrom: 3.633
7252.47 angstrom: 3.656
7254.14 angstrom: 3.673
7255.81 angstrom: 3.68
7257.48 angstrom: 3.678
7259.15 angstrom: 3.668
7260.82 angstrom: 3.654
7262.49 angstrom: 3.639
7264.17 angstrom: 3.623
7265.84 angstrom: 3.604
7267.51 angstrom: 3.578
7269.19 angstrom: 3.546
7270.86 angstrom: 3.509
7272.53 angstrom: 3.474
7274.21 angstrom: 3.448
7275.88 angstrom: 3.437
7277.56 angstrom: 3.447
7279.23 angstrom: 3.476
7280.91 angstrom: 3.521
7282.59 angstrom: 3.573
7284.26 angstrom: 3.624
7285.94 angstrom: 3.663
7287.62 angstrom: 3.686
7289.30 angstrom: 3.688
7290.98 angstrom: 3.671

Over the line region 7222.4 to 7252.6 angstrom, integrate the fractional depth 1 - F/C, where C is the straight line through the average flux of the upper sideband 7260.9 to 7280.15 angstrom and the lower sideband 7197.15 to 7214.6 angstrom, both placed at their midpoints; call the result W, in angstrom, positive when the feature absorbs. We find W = 0.3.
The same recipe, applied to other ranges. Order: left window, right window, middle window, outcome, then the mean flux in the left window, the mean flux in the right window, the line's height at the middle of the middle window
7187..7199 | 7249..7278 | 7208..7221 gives 0.0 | 3.64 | 3.59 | 3.62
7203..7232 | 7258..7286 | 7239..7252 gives 0.1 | 3.63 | 3.56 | 3.59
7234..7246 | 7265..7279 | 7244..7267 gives -0.7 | 3.55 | 3.51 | 3.53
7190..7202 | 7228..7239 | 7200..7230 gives -0.1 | 3.68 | 3.58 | 3.63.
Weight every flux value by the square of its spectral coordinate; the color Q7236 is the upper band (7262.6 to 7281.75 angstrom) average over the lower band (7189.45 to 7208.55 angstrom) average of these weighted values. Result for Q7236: 0.97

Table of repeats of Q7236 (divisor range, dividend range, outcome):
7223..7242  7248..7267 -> 1.03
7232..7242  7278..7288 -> 1.02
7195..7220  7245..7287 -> 0.99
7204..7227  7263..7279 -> 0.98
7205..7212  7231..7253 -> 0.98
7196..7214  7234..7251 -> 0.97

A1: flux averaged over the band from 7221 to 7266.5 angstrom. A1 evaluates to 3.61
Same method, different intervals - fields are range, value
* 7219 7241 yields 3.59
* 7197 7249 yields 3.62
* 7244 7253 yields 3.6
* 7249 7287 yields 3.58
